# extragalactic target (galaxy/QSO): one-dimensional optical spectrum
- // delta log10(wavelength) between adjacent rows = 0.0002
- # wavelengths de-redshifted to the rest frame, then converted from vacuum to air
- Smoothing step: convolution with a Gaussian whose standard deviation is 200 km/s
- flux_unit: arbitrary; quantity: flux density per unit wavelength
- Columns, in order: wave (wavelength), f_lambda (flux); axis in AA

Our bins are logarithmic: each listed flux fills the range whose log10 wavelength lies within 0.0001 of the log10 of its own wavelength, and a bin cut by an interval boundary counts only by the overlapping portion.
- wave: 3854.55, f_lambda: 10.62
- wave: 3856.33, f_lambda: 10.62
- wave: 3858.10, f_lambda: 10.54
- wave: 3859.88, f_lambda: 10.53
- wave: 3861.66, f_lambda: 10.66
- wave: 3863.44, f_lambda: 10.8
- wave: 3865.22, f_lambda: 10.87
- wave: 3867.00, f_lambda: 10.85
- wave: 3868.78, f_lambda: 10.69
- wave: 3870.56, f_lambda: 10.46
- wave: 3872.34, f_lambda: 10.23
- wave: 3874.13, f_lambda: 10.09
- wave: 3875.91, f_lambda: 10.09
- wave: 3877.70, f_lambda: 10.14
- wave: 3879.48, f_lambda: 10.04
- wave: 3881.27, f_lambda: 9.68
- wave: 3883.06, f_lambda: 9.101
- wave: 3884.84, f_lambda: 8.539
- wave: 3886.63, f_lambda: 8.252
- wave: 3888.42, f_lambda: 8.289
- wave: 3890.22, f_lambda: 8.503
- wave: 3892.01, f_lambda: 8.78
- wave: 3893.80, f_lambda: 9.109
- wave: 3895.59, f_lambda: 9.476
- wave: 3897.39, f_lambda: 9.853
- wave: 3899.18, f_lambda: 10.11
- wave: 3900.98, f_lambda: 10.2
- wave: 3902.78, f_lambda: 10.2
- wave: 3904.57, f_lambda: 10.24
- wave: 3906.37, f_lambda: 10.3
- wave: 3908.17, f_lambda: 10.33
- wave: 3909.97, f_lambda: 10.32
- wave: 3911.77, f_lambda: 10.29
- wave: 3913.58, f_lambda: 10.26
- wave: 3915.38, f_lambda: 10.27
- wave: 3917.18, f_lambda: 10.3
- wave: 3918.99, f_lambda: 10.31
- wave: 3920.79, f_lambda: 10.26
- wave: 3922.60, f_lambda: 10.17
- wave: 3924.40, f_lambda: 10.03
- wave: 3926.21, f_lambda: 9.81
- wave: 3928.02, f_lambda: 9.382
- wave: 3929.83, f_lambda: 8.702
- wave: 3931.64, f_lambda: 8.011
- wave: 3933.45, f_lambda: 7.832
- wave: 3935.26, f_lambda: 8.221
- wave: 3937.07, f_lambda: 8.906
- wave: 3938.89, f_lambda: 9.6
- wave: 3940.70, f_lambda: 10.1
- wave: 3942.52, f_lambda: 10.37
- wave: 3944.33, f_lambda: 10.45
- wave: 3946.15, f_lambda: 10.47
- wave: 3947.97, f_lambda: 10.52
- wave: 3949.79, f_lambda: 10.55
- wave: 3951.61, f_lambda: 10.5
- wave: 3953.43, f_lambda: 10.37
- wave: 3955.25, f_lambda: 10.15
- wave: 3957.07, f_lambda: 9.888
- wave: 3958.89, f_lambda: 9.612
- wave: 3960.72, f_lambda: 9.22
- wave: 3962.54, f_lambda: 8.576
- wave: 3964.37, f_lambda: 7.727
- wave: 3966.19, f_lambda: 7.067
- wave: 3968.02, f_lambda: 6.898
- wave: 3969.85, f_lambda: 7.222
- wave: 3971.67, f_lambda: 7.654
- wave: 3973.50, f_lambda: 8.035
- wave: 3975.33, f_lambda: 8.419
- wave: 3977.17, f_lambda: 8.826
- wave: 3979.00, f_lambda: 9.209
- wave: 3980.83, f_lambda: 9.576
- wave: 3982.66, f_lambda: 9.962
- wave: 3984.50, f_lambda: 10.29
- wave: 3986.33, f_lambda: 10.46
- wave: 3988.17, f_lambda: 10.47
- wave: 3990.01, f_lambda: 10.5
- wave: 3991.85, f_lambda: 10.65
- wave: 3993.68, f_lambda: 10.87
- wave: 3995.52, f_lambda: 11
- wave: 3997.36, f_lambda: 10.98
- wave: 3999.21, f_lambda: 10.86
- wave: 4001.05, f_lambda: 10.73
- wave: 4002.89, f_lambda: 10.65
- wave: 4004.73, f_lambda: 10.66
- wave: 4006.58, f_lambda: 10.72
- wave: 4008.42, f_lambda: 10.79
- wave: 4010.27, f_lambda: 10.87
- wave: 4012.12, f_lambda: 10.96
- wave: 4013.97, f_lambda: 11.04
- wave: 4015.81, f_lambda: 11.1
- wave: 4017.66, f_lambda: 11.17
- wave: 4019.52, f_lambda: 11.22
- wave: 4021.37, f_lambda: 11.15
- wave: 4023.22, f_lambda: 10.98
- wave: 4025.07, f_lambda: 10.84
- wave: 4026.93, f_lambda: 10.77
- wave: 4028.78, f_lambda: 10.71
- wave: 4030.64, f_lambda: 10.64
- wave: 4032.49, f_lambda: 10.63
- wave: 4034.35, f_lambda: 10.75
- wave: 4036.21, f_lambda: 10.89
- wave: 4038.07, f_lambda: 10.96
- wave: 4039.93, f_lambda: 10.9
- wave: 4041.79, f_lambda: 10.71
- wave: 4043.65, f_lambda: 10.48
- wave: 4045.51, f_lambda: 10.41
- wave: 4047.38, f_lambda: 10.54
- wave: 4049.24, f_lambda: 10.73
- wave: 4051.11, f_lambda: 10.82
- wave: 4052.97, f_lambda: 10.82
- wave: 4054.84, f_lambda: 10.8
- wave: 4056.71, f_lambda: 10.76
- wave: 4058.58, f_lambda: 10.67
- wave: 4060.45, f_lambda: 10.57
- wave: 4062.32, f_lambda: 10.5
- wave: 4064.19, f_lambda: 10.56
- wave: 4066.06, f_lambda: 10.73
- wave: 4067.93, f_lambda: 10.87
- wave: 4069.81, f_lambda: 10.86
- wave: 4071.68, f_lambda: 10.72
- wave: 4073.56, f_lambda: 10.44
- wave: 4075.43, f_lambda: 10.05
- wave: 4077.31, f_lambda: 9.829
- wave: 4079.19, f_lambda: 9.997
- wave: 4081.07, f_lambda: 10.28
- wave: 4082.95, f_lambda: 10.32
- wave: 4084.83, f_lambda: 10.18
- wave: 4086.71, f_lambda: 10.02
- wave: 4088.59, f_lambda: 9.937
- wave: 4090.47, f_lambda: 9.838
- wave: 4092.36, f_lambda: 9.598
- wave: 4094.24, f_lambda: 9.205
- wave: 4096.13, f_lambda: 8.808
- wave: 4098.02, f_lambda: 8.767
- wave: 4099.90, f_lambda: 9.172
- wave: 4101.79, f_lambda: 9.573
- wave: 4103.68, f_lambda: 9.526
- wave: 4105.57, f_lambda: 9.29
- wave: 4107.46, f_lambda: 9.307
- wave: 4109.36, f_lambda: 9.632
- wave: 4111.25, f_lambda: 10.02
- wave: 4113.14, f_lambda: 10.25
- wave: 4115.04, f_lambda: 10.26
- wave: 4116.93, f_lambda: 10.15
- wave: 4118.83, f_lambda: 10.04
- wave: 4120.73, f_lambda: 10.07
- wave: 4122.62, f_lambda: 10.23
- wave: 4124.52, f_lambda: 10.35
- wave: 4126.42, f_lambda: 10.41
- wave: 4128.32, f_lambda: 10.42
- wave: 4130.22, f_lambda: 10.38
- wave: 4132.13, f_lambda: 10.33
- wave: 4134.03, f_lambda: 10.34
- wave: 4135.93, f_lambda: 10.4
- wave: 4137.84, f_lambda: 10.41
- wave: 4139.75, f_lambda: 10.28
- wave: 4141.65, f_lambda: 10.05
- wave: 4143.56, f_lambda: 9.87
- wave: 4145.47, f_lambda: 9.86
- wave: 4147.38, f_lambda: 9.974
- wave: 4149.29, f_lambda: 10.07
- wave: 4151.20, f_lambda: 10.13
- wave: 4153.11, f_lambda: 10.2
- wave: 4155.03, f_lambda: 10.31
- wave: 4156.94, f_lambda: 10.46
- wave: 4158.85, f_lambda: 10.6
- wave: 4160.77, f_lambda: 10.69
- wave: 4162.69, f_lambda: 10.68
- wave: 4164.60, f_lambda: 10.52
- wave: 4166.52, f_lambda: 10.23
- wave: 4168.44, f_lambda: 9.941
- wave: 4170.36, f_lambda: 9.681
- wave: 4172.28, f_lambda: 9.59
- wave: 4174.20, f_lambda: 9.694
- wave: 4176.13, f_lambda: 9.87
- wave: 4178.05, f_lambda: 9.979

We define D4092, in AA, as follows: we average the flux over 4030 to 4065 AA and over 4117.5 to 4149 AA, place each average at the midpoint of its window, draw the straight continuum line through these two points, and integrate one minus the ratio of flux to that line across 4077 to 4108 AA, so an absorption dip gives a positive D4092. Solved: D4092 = 2.4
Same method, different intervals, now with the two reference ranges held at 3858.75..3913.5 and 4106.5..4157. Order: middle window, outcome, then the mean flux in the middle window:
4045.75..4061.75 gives -0.99 AA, 10.7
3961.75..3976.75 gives 3.39 AA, 7.73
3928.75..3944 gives 1.42 AA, 9.03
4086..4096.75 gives 0.56 AA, 9.58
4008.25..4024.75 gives -1.64 AA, 11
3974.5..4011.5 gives -1.19 AA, 10.3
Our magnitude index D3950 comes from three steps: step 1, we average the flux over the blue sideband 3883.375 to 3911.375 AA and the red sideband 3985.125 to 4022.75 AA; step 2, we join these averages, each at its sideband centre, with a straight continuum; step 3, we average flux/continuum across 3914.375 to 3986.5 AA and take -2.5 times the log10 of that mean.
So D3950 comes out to 0.091 mag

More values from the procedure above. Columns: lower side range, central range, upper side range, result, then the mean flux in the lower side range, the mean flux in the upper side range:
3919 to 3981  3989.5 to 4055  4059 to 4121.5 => -0.13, 9.2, 9.98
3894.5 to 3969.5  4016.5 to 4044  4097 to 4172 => -0.11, 9.63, 10.1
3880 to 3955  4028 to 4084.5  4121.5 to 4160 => -0.06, 9.69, 10.3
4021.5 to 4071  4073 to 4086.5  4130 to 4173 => 0.04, 10.7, 10.2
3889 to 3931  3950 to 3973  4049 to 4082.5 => 0.15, 9.85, 10.5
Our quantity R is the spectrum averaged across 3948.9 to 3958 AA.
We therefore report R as 10.3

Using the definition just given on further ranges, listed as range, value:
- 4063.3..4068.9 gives 10.7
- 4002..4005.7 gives 10.7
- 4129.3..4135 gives 10.4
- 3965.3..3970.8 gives 7.07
